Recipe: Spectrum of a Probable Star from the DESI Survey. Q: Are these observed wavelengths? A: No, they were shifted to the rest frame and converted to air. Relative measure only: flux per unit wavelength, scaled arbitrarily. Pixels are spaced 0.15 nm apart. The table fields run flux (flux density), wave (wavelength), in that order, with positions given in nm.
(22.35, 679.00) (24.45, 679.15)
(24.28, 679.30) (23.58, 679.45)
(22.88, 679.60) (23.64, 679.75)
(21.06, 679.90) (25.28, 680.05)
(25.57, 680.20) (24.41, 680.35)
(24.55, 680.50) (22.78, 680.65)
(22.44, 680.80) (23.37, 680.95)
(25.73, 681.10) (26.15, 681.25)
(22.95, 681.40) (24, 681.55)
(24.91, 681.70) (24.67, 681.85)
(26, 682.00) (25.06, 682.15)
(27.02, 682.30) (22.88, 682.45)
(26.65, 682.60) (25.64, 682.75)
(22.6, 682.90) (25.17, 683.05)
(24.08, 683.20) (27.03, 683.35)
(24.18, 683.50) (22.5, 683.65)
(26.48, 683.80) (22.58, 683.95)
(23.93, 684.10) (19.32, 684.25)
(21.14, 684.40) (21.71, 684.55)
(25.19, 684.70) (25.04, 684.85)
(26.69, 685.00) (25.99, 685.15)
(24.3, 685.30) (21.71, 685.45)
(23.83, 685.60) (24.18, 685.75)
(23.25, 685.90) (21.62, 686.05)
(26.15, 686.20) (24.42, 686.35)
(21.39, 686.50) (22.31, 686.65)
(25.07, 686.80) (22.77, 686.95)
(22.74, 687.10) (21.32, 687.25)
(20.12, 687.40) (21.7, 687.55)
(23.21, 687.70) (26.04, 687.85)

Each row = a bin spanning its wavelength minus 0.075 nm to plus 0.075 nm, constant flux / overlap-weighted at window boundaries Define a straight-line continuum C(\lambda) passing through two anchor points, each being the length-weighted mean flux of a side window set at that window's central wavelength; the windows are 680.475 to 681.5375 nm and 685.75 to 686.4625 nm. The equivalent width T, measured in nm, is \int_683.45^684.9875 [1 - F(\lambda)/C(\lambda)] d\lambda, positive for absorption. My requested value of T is 0.03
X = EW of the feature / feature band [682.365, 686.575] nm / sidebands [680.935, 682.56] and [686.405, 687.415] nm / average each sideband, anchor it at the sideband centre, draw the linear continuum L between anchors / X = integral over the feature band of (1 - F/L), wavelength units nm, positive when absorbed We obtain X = -0.06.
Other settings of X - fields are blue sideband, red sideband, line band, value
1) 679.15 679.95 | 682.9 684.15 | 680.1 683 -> -0.094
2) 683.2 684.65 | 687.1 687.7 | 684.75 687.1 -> -0.170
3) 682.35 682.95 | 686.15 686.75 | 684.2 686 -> 0.026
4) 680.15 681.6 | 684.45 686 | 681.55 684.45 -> -0.023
